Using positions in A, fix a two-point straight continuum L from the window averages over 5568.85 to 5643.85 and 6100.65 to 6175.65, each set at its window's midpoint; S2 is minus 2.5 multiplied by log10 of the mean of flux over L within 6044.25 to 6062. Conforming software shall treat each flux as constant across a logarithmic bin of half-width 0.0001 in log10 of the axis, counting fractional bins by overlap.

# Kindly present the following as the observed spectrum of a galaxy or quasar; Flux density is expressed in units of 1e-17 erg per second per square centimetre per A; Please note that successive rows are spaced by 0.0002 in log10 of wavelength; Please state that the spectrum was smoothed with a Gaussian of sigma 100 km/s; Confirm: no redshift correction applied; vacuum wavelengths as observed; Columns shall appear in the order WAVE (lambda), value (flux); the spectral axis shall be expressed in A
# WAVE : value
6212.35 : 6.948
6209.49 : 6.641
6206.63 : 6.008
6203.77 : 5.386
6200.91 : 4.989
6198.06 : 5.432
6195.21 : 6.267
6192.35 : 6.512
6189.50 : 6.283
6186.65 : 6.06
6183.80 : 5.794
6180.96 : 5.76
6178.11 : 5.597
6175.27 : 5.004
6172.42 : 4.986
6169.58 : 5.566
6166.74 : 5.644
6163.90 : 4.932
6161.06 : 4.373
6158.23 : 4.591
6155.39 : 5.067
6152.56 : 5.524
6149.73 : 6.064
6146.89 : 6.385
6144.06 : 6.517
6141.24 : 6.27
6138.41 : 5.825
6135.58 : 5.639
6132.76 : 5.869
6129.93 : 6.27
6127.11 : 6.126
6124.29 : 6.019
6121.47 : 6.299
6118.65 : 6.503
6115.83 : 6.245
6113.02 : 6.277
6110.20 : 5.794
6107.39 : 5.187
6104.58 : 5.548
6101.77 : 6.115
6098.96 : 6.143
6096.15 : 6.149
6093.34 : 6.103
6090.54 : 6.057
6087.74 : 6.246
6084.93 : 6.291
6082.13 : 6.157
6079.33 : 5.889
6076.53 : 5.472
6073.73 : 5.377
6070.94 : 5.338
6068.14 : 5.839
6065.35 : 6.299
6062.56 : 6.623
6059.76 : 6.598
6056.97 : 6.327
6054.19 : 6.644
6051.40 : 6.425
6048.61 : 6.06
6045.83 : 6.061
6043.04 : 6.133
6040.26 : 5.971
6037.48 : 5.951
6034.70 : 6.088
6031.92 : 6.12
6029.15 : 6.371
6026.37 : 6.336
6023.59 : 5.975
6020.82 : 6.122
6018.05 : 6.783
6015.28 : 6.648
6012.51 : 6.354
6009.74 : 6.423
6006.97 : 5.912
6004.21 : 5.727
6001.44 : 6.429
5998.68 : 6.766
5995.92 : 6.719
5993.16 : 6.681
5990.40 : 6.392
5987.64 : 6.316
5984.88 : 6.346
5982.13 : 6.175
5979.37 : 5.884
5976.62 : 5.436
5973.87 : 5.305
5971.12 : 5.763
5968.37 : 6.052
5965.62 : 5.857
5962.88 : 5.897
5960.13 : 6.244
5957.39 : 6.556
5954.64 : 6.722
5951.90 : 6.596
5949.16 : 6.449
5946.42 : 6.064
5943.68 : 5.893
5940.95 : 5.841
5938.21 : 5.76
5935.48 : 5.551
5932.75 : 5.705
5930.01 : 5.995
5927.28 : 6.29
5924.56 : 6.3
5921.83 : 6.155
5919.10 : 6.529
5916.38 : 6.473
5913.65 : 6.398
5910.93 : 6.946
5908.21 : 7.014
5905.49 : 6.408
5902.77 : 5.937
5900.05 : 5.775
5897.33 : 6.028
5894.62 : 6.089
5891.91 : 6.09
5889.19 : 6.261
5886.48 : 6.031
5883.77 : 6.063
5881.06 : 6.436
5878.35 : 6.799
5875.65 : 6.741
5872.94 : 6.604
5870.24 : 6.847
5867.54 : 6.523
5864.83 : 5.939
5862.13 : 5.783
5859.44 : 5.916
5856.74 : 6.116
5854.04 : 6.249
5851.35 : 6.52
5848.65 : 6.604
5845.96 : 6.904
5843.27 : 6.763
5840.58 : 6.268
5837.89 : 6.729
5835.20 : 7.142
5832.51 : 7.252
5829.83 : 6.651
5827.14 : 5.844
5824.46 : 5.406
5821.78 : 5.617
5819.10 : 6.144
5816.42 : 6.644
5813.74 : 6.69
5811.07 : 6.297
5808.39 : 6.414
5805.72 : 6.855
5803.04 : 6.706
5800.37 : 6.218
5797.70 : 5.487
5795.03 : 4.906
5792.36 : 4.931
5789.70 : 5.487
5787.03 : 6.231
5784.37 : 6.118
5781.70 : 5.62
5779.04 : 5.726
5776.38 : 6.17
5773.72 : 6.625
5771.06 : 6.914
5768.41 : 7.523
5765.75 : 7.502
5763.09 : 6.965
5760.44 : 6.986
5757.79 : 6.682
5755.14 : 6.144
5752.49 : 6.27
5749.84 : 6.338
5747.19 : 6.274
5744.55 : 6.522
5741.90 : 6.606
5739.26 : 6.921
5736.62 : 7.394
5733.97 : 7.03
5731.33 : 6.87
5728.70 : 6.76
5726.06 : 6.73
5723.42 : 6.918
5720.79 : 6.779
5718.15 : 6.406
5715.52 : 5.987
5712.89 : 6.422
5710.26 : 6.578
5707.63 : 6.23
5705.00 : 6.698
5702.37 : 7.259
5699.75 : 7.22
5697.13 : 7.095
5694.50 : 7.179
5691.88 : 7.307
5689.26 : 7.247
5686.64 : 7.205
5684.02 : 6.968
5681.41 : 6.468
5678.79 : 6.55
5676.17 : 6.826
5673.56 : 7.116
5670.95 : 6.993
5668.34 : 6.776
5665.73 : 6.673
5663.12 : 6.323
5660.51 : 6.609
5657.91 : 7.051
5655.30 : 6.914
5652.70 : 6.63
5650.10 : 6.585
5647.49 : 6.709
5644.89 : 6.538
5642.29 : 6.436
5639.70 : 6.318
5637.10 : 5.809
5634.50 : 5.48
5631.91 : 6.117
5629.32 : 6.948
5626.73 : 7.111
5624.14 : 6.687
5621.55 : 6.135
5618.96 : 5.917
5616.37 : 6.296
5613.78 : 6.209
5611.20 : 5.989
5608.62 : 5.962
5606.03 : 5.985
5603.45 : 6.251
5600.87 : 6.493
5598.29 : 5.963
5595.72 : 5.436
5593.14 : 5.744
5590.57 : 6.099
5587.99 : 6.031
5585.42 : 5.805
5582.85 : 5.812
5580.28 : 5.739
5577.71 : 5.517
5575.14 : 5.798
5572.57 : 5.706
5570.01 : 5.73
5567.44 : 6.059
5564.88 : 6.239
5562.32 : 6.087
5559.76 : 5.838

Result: -0.103 mag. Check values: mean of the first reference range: 6.06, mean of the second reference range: 5.73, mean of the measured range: 6.36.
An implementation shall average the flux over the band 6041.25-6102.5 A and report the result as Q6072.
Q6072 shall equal 6.11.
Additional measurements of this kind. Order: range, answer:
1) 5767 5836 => 6.21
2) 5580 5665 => 6.26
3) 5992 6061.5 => 6.3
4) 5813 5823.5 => 6.22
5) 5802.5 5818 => 6.59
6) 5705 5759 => 6.6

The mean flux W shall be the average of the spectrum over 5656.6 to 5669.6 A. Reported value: 6.68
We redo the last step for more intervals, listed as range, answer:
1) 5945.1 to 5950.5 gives 6.26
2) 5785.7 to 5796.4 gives 5.39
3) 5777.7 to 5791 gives 5.84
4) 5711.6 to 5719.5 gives 6.27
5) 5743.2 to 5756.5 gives 6.31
